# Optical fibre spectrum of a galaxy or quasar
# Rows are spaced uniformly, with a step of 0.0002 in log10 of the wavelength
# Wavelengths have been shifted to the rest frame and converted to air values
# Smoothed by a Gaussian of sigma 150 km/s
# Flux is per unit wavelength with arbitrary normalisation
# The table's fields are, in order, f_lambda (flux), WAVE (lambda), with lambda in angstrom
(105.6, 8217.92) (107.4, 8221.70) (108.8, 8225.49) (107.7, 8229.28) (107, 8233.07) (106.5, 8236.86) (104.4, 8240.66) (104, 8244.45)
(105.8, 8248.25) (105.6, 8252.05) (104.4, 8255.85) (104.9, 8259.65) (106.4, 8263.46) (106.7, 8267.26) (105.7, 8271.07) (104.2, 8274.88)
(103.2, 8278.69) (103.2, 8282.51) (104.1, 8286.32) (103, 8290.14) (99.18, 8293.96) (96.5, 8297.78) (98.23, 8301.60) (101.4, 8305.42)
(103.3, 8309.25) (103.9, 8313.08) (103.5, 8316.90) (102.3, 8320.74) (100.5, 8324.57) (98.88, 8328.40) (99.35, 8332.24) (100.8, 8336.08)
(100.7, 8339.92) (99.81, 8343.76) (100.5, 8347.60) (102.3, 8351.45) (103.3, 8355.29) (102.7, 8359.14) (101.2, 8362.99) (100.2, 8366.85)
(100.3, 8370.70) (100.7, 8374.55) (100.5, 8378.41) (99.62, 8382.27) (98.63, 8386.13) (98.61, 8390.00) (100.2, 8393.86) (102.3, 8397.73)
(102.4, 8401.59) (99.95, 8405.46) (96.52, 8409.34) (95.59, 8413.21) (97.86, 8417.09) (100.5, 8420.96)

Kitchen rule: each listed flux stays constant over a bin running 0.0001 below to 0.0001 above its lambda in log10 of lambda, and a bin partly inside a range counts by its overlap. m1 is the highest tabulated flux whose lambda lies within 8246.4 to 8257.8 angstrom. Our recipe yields 105.8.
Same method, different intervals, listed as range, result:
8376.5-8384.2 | 100.5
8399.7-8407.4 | 102.4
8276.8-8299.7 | 104.1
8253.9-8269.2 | 106.7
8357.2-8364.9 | 102.7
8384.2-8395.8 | 100.2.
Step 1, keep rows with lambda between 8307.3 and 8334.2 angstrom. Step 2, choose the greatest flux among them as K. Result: 103.9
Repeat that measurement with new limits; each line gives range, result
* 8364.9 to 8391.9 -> 100.7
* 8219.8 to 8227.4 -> 108.8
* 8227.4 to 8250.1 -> 107.7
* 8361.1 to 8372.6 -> 101.2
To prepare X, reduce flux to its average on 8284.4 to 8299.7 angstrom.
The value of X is 101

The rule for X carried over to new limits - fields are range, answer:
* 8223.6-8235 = 108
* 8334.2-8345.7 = 100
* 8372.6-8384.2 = 100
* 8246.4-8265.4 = 105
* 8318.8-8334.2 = 100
